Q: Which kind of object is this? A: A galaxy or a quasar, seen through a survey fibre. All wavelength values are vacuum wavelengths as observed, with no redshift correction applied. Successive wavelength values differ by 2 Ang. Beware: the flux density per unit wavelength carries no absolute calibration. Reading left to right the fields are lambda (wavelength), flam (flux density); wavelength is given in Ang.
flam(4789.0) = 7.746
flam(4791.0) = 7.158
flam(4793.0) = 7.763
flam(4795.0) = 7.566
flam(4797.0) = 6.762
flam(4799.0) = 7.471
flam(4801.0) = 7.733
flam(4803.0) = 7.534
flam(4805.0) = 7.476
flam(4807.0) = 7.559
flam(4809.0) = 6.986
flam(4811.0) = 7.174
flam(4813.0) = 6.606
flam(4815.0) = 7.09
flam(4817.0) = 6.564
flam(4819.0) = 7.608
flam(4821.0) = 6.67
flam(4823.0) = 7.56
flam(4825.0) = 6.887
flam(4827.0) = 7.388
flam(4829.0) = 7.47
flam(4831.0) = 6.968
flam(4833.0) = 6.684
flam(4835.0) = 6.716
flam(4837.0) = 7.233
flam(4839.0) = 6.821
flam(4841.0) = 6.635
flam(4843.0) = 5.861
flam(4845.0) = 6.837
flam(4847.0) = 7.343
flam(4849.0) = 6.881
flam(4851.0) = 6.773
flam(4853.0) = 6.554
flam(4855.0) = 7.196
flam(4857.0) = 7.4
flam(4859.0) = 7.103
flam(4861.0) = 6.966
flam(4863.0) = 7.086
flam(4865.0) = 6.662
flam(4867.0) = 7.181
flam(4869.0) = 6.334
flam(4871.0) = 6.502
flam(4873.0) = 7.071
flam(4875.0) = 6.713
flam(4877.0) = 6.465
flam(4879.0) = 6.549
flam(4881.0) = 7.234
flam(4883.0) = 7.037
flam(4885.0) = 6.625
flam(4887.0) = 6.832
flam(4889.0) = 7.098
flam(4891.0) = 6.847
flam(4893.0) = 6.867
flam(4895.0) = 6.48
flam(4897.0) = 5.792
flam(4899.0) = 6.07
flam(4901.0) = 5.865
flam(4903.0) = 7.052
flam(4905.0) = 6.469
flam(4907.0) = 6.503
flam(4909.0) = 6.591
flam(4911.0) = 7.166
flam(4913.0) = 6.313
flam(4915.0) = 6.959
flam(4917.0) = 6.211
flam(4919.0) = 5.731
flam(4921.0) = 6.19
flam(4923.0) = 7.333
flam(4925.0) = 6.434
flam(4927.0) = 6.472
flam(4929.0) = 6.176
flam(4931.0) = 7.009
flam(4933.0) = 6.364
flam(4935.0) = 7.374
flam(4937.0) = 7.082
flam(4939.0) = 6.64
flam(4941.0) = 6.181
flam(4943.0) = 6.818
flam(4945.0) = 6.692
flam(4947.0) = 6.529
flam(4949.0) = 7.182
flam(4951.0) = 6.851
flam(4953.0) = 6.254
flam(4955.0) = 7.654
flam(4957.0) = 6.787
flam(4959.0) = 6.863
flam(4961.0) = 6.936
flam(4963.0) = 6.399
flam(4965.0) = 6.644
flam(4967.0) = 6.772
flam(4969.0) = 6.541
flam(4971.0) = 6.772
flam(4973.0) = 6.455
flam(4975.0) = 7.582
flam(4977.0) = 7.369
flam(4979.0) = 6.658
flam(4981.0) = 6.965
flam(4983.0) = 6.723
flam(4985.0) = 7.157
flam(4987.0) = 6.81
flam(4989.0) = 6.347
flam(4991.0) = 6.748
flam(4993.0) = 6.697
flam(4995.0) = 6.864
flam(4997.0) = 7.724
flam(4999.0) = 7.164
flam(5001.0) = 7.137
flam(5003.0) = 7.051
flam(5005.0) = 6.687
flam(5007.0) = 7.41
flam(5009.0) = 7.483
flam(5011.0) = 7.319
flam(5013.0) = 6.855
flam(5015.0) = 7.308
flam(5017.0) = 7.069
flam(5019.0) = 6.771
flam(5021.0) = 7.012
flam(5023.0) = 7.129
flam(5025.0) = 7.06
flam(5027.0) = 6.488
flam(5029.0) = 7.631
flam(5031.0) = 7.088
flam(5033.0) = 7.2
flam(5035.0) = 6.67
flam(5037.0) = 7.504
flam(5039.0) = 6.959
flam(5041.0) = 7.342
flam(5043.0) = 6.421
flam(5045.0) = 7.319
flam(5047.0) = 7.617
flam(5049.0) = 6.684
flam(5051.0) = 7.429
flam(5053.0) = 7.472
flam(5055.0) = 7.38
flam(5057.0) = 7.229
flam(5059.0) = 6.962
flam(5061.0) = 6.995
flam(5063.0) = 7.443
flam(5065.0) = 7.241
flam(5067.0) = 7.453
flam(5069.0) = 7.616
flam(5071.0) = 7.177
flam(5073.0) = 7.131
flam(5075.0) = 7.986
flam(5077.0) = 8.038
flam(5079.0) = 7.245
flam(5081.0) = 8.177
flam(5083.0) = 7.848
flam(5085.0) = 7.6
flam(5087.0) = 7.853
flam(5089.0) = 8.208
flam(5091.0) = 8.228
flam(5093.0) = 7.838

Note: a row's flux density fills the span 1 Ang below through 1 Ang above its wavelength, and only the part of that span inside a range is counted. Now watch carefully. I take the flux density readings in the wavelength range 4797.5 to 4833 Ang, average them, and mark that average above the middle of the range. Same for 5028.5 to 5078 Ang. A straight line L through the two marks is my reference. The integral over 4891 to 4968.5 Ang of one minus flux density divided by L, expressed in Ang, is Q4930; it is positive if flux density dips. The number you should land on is 6.5 Ang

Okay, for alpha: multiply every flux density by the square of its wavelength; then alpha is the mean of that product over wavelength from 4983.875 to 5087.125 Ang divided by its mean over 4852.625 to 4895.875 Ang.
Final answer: 1.1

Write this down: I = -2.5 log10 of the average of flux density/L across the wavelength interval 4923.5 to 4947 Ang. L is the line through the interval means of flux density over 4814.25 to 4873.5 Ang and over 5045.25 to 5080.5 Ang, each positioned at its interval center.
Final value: 0.07 mag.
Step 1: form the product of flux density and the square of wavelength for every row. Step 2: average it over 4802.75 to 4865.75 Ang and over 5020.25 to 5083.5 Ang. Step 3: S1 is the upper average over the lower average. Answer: 1.1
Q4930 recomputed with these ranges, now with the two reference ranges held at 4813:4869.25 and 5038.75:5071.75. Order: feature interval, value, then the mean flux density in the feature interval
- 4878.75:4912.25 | 1.75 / 6.65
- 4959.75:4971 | 0.69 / 6.67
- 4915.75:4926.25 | 0.98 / 6.4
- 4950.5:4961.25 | 0.31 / 6.89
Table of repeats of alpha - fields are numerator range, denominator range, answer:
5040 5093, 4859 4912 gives 1.20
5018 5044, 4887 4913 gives 1.13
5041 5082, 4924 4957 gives 1.15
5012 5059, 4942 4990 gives 1.07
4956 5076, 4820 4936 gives 1.11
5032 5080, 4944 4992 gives 1.10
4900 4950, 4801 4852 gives 0.98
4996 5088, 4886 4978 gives 1.14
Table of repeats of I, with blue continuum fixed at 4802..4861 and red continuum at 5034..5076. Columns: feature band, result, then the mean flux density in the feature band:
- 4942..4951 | 0.05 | 6.81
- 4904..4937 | 0.08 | 6.6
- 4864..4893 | 0.04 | 6.8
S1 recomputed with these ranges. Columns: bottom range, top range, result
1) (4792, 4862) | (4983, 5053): 1.08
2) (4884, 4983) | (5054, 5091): 1.19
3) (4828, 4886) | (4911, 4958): 1.00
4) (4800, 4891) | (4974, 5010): 1.07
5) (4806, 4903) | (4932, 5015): 1.06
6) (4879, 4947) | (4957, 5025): 1.08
